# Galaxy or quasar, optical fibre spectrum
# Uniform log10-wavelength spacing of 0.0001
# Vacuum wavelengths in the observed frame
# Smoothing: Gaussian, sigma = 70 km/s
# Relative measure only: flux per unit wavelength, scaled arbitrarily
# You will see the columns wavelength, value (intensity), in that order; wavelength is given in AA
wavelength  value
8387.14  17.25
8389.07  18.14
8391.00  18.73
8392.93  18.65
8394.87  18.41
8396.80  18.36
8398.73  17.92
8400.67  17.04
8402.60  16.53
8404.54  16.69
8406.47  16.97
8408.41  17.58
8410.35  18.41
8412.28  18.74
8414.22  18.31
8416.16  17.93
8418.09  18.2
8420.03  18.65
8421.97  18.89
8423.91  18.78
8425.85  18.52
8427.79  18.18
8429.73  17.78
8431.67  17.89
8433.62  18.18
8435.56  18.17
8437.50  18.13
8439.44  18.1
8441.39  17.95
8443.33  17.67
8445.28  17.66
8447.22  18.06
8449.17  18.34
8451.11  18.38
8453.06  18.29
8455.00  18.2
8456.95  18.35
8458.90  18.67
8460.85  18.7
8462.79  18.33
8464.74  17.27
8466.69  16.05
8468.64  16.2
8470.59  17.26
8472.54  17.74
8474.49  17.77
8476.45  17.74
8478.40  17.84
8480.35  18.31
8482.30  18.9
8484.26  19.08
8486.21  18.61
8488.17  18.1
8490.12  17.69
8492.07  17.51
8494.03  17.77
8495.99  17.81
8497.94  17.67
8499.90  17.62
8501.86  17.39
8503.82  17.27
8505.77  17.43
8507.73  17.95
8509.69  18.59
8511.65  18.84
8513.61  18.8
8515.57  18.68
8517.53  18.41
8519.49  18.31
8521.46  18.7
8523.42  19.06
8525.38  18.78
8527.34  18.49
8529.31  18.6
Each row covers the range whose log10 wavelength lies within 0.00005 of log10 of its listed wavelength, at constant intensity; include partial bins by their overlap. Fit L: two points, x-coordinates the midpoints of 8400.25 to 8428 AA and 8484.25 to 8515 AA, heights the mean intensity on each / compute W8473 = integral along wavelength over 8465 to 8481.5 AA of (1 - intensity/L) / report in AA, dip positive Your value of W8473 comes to 0.56 AA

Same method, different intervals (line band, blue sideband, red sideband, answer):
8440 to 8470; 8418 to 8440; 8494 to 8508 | 0.3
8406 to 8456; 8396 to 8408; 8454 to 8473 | -2.0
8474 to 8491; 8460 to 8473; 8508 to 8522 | -0.5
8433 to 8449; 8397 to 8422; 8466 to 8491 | -0.2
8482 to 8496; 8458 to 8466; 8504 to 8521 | 0.1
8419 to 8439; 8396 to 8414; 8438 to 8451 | -0.5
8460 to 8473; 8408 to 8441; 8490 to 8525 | 0.6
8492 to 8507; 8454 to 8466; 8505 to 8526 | 0.7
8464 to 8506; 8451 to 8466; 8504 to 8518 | 1.4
